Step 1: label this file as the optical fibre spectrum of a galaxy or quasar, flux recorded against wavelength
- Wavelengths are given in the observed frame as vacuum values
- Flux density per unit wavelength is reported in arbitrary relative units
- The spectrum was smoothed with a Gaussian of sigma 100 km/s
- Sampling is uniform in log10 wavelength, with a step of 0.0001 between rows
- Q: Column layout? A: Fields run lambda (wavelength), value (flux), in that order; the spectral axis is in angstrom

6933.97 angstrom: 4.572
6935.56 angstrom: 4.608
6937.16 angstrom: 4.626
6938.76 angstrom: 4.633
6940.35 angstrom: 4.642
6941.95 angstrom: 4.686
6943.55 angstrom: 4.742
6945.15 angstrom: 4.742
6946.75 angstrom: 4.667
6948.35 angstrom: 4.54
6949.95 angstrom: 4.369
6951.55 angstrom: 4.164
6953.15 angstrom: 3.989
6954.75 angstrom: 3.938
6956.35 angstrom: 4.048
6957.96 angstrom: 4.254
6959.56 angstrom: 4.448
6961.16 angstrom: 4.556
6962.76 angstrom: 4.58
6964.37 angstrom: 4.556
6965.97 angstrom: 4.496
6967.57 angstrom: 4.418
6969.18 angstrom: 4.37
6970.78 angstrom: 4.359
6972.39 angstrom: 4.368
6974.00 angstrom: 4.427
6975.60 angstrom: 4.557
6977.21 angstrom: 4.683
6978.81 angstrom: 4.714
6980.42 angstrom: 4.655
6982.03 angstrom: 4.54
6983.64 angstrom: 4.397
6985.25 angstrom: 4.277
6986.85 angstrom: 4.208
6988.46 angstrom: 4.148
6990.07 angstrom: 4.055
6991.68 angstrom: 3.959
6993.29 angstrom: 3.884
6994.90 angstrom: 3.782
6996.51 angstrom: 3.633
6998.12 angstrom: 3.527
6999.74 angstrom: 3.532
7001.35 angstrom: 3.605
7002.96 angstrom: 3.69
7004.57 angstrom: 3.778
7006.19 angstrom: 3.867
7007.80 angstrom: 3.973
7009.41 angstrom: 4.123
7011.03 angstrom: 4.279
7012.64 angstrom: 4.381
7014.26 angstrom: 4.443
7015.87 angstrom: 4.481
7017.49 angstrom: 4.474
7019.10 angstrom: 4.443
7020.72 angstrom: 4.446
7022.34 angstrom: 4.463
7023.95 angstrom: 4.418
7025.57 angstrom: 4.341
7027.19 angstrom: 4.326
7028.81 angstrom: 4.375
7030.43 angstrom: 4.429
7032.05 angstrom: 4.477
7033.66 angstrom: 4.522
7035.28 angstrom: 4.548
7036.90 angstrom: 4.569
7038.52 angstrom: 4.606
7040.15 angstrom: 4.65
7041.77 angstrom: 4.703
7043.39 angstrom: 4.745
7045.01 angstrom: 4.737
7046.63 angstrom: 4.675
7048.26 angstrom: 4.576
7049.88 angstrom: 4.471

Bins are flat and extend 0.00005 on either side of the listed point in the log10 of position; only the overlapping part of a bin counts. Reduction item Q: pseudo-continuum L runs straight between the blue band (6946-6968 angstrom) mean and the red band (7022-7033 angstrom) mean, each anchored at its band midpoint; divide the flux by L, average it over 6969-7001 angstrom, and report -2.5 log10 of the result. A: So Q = 0.047 mag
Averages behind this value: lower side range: 4.36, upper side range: 4.41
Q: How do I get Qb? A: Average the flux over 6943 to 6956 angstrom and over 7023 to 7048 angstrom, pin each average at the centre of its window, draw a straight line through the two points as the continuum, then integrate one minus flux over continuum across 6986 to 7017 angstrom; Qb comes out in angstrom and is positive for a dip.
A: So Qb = 3.5 angstrom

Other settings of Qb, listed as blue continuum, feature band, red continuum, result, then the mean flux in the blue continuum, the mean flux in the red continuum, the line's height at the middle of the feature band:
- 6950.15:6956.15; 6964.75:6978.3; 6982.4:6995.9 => -1.3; 4.07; 4.1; 4.08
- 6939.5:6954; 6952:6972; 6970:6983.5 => 0.8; 4.5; 4.53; 4.52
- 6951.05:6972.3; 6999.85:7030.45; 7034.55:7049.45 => 2.2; 4.33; 4.64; 4.53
